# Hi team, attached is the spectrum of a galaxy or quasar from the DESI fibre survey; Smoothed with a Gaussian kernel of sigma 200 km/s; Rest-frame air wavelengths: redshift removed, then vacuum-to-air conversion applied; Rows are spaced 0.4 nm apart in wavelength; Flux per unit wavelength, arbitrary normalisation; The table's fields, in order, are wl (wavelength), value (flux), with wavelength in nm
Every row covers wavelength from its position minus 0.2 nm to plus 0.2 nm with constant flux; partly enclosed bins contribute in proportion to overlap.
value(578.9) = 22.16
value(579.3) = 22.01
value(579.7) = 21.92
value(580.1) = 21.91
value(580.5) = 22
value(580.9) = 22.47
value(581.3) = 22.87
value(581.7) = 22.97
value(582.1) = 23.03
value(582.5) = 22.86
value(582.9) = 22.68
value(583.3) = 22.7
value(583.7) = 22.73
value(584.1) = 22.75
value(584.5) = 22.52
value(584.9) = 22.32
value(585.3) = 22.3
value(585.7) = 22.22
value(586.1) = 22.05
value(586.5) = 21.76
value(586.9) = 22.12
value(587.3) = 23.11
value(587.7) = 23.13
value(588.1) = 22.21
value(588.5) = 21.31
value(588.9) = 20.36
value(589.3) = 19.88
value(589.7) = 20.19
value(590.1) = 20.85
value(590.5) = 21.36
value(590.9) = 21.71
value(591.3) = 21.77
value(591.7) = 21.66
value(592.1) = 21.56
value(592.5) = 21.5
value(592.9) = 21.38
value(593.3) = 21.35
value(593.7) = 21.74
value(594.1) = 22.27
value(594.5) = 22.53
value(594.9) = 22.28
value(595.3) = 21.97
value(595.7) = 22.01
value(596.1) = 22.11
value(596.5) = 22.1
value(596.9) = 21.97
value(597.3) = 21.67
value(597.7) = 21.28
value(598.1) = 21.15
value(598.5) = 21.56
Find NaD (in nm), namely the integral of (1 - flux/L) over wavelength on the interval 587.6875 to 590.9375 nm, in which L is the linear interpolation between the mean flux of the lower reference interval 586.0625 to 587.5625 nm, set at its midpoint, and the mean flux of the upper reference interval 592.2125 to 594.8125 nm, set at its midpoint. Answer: 0.15 nm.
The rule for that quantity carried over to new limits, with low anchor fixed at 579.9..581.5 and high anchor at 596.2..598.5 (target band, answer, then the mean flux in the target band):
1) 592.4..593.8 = 0.02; 21.5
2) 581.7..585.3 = -0.08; 22.7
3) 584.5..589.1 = -0.01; 22.1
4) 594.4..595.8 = -0.03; 22.2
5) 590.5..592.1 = 0.02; 21.6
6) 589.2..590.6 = 0.09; 20.6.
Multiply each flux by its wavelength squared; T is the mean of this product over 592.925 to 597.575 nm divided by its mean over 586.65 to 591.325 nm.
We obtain 1.0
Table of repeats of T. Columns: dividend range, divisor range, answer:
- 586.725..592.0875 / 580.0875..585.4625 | 0.97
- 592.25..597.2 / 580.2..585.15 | 1.01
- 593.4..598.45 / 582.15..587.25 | 1.01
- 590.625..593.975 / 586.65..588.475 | 0.98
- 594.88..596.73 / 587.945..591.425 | 1.07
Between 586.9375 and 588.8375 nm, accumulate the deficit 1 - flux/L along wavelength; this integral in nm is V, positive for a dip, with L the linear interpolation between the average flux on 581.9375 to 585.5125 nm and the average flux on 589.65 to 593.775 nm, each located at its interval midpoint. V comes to -0.02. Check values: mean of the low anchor 22.6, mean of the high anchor 21.4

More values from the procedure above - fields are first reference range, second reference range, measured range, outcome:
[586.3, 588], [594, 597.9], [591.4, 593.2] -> 0.06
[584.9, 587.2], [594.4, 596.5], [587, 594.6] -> 0.20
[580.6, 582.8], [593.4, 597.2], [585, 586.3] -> 0.02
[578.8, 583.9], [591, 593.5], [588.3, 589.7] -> 0.09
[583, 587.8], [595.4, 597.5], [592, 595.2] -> 0.04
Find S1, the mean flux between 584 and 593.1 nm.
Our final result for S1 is 21.7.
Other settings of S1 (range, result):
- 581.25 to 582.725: 22.9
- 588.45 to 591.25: 20.8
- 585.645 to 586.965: 22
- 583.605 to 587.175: 22.3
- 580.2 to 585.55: 22.6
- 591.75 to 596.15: 21.9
